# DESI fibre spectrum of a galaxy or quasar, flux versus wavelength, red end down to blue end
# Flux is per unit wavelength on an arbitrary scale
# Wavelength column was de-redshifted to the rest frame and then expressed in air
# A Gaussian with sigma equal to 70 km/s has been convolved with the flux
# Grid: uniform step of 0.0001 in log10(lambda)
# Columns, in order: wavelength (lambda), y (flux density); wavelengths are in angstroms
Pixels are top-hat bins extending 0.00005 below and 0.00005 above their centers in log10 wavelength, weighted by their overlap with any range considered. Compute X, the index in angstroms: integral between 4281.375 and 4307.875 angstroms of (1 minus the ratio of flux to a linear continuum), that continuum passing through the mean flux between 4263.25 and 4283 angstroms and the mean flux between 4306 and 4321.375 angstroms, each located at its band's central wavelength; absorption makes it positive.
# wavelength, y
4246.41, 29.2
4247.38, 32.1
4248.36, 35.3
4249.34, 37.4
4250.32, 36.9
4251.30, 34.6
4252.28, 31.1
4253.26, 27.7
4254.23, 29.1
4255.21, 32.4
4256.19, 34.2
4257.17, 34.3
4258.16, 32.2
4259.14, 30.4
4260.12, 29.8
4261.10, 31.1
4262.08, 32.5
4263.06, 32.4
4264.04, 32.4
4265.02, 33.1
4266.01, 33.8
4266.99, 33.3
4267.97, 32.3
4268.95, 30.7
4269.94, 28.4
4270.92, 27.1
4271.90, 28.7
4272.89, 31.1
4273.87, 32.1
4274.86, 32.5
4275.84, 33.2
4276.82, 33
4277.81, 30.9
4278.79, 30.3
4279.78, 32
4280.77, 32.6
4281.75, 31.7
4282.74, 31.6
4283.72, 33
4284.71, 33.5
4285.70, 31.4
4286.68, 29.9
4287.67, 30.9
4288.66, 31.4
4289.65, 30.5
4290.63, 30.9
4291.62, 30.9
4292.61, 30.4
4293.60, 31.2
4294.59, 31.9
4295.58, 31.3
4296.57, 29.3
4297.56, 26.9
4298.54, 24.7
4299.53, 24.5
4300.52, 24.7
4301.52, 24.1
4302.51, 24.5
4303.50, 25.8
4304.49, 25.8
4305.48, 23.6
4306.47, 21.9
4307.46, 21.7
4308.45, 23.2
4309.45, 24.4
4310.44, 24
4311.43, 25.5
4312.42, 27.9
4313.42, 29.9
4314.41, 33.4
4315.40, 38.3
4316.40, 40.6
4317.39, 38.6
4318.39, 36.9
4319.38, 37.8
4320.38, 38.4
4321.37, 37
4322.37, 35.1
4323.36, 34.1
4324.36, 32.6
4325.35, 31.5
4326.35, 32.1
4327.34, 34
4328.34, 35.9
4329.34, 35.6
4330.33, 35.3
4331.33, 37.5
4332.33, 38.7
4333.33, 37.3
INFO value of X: 2.4 angstroms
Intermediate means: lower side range 31.5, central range 28.4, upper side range 31.1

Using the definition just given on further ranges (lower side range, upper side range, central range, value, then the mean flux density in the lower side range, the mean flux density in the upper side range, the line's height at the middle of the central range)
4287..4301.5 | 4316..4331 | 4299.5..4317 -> 2.9 angstroms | 29.1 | 35.7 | 32.2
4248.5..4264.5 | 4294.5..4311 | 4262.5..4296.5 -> -3.1 angstroms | 32.5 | 25.3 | 28.9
